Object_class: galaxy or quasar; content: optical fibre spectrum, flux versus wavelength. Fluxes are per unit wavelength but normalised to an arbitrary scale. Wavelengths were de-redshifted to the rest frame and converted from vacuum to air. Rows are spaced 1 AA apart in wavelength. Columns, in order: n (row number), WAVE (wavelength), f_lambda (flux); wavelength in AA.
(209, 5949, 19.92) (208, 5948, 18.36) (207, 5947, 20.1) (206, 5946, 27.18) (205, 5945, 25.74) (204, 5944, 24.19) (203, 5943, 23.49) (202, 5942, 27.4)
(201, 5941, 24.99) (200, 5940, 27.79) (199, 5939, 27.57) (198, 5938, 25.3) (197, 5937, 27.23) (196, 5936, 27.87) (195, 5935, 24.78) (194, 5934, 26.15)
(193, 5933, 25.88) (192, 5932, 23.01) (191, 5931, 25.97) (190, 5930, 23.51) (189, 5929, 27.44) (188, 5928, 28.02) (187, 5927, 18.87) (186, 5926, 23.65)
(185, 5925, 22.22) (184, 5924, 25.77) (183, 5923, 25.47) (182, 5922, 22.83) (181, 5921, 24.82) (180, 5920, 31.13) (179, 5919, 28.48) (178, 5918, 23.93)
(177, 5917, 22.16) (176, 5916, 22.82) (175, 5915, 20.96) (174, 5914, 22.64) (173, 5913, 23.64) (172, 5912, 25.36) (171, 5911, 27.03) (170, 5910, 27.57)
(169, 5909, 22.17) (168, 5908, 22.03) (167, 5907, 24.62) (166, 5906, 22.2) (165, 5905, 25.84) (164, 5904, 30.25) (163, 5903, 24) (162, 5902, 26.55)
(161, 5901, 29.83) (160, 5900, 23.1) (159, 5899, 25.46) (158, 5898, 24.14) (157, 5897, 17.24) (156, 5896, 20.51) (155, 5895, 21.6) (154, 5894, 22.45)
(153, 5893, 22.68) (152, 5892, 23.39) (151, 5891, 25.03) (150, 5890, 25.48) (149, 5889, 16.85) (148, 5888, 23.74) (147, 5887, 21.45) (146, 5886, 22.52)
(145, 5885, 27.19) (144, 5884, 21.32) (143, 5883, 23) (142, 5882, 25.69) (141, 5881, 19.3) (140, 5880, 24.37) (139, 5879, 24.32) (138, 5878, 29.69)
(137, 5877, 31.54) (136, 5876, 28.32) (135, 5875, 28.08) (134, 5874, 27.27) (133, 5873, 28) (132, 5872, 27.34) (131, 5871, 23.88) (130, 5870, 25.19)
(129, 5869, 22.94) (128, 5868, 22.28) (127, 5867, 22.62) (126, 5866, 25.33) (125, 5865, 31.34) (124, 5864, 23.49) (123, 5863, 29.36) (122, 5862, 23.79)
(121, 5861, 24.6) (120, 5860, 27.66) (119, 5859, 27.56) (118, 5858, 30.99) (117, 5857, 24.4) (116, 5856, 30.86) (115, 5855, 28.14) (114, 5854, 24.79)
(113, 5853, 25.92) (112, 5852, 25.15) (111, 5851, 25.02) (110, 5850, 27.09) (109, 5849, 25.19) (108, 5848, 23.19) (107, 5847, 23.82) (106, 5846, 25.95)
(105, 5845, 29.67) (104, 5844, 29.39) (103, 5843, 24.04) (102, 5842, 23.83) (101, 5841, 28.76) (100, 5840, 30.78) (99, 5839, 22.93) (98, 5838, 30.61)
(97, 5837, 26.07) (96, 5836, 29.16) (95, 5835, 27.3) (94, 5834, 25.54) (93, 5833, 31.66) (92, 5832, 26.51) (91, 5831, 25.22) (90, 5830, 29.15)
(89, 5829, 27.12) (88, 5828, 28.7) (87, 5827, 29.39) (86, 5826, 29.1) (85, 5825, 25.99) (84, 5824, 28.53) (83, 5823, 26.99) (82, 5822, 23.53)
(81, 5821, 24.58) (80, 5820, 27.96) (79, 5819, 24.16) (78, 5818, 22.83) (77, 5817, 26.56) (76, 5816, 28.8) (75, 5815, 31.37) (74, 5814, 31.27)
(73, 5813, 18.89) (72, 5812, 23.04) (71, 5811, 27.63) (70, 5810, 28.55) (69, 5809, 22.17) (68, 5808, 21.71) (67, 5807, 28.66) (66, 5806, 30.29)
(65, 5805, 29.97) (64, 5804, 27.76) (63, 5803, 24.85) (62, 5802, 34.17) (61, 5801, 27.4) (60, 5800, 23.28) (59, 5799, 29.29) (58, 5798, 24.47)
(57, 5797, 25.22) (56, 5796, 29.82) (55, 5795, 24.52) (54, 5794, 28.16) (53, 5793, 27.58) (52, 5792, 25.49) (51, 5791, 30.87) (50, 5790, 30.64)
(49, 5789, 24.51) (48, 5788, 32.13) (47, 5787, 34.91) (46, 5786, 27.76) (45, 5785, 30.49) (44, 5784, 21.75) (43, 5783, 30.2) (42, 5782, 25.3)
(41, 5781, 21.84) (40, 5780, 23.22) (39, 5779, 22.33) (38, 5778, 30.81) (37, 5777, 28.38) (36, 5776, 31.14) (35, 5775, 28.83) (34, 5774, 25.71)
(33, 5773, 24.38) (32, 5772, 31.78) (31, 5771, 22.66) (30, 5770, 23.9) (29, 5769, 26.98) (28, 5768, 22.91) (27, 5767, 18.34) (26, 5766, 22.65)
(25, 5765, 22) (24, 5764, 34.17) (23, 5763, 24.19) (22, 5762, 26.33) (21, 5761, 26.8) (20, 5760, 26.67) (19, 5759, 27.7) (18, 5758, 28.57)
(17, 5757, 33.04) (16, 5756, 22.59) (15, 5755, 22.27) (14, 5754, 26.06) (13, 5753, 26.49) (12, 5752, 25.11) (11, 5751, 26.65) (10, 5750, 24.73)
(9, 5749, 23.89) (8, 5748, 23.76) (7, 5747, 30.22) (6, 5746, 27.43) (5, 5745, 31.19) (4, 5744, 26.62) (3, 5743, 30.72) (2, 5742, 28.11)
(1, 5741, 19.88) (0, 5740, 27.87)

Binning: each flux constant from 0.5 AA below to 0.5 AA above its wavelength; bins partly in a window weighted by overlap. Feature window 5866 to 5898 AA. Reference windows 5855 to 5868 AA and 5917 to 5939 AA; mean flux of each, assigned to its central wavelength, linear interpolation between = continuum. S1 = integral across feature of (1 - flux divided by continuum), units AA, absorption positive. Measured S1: 2.7 AA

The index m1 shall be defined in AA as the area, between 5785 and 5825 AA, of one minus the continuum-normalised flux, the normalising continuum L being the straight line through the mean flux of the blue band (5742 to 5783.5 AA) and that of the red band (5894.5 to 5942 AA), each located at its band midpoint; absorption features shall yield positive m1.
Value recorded -2.0 AA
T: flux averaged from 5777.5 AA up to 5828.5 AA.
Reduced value 27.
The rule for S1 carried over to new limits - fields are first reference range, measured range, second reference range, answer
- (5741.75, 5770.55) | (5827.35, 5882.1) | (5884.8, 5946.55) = -3.0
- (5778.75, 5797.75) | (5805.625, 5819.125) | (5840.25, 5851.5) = 0.3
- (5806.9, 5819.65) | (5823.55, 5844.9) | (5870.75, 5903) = -1.9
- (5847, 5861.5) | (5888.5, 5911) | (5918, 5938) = 1.7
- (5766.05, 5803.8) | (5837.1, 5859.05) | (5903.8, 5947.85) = -0.6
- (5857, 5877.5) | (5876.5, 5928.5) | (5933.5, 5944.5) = 4.2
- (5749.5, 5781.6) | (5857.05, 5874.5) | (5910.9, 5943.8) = -0.5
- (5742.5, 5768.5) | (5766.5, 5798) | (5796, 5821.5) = -0.5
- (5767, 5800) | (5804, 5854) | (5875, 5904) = -1.9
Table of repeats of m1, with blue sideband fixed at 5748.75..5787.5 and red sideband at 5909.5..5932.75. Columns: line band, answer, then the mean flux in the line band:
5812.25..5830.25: -0.80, 26.9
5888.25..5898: 1.21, 21.9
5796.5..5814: -0.39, 26.5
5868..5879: -0.74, 26.9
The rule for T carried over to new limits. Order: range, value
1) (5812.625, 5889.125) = 26.3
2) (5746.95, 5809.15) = 26.7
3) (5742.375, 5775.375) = 26.2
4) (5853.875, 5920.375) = 25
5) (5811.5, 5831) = 26.7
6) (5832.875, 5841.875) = 27.8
